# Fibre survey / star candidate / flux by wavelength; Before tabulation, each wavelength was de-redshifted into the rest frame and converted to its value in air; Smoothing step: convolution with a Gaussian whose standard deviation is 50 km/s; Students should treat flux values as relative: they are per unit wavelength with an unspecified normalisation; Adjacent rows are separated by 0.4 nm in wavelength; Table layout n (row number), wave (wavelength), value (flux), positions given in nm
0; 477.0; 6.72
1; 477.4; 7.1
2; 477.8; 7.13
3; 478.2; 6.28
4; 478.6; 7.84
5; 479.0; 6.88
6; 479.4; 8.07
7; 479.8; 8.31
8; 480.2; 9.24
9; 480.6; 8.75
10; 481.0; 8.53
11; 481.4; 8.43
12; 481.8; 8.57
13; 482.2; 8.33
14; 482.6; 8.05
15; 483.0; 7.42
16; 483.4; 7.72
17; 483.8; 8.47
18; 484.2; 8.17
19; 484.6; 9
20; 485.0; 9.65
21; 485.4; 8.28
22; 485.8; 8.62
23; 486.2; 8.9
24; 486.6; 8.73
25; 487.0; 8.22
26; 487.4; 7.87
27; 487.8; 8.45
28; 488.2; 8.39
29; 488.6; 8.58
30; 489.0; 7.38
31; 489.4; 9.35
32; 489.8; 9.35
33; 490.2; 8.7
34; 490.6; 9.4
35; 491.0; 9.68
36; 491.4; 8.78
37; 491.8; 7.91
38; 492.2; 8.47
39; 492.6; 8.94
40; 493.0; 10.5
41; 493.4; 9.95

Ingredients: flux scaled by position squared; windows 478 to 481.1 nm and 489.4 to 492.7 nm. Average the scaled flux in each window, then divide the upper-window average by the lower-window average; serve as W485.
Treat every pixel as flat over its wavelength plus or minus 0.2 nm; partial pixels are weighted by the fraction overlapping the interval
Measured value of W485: 1.2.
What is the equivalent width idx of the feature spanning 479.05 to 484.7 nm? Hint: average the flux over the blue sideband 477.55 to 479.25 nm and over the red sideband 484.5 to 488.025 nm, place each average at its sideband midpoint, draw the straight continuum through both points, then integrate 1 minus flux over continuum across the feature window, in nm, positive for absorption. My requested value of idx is -0.42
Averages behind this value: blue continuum 7.07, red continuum 8.62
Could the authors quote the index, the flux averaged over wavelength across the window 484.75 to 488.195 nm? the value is 8.58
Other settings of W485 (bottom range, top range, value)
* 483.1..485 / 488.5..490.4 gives 1.05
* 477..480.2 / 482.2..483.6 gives 1.07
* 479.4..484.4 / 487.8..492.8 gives 1.09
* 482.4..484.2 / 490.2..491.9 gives 1.17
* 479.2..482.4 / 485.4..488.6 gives 1.02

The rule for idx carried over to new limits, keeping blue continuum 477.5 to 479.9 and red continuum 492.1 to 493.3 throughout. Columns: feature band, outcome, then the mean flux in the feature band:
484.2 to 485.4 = -0.10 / 8.96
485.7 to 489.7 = 0.10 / 8.47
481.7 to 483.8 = -0.02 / 8.03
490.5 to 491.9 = 0.03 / 8.98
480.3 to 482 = -0.19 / 8.61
